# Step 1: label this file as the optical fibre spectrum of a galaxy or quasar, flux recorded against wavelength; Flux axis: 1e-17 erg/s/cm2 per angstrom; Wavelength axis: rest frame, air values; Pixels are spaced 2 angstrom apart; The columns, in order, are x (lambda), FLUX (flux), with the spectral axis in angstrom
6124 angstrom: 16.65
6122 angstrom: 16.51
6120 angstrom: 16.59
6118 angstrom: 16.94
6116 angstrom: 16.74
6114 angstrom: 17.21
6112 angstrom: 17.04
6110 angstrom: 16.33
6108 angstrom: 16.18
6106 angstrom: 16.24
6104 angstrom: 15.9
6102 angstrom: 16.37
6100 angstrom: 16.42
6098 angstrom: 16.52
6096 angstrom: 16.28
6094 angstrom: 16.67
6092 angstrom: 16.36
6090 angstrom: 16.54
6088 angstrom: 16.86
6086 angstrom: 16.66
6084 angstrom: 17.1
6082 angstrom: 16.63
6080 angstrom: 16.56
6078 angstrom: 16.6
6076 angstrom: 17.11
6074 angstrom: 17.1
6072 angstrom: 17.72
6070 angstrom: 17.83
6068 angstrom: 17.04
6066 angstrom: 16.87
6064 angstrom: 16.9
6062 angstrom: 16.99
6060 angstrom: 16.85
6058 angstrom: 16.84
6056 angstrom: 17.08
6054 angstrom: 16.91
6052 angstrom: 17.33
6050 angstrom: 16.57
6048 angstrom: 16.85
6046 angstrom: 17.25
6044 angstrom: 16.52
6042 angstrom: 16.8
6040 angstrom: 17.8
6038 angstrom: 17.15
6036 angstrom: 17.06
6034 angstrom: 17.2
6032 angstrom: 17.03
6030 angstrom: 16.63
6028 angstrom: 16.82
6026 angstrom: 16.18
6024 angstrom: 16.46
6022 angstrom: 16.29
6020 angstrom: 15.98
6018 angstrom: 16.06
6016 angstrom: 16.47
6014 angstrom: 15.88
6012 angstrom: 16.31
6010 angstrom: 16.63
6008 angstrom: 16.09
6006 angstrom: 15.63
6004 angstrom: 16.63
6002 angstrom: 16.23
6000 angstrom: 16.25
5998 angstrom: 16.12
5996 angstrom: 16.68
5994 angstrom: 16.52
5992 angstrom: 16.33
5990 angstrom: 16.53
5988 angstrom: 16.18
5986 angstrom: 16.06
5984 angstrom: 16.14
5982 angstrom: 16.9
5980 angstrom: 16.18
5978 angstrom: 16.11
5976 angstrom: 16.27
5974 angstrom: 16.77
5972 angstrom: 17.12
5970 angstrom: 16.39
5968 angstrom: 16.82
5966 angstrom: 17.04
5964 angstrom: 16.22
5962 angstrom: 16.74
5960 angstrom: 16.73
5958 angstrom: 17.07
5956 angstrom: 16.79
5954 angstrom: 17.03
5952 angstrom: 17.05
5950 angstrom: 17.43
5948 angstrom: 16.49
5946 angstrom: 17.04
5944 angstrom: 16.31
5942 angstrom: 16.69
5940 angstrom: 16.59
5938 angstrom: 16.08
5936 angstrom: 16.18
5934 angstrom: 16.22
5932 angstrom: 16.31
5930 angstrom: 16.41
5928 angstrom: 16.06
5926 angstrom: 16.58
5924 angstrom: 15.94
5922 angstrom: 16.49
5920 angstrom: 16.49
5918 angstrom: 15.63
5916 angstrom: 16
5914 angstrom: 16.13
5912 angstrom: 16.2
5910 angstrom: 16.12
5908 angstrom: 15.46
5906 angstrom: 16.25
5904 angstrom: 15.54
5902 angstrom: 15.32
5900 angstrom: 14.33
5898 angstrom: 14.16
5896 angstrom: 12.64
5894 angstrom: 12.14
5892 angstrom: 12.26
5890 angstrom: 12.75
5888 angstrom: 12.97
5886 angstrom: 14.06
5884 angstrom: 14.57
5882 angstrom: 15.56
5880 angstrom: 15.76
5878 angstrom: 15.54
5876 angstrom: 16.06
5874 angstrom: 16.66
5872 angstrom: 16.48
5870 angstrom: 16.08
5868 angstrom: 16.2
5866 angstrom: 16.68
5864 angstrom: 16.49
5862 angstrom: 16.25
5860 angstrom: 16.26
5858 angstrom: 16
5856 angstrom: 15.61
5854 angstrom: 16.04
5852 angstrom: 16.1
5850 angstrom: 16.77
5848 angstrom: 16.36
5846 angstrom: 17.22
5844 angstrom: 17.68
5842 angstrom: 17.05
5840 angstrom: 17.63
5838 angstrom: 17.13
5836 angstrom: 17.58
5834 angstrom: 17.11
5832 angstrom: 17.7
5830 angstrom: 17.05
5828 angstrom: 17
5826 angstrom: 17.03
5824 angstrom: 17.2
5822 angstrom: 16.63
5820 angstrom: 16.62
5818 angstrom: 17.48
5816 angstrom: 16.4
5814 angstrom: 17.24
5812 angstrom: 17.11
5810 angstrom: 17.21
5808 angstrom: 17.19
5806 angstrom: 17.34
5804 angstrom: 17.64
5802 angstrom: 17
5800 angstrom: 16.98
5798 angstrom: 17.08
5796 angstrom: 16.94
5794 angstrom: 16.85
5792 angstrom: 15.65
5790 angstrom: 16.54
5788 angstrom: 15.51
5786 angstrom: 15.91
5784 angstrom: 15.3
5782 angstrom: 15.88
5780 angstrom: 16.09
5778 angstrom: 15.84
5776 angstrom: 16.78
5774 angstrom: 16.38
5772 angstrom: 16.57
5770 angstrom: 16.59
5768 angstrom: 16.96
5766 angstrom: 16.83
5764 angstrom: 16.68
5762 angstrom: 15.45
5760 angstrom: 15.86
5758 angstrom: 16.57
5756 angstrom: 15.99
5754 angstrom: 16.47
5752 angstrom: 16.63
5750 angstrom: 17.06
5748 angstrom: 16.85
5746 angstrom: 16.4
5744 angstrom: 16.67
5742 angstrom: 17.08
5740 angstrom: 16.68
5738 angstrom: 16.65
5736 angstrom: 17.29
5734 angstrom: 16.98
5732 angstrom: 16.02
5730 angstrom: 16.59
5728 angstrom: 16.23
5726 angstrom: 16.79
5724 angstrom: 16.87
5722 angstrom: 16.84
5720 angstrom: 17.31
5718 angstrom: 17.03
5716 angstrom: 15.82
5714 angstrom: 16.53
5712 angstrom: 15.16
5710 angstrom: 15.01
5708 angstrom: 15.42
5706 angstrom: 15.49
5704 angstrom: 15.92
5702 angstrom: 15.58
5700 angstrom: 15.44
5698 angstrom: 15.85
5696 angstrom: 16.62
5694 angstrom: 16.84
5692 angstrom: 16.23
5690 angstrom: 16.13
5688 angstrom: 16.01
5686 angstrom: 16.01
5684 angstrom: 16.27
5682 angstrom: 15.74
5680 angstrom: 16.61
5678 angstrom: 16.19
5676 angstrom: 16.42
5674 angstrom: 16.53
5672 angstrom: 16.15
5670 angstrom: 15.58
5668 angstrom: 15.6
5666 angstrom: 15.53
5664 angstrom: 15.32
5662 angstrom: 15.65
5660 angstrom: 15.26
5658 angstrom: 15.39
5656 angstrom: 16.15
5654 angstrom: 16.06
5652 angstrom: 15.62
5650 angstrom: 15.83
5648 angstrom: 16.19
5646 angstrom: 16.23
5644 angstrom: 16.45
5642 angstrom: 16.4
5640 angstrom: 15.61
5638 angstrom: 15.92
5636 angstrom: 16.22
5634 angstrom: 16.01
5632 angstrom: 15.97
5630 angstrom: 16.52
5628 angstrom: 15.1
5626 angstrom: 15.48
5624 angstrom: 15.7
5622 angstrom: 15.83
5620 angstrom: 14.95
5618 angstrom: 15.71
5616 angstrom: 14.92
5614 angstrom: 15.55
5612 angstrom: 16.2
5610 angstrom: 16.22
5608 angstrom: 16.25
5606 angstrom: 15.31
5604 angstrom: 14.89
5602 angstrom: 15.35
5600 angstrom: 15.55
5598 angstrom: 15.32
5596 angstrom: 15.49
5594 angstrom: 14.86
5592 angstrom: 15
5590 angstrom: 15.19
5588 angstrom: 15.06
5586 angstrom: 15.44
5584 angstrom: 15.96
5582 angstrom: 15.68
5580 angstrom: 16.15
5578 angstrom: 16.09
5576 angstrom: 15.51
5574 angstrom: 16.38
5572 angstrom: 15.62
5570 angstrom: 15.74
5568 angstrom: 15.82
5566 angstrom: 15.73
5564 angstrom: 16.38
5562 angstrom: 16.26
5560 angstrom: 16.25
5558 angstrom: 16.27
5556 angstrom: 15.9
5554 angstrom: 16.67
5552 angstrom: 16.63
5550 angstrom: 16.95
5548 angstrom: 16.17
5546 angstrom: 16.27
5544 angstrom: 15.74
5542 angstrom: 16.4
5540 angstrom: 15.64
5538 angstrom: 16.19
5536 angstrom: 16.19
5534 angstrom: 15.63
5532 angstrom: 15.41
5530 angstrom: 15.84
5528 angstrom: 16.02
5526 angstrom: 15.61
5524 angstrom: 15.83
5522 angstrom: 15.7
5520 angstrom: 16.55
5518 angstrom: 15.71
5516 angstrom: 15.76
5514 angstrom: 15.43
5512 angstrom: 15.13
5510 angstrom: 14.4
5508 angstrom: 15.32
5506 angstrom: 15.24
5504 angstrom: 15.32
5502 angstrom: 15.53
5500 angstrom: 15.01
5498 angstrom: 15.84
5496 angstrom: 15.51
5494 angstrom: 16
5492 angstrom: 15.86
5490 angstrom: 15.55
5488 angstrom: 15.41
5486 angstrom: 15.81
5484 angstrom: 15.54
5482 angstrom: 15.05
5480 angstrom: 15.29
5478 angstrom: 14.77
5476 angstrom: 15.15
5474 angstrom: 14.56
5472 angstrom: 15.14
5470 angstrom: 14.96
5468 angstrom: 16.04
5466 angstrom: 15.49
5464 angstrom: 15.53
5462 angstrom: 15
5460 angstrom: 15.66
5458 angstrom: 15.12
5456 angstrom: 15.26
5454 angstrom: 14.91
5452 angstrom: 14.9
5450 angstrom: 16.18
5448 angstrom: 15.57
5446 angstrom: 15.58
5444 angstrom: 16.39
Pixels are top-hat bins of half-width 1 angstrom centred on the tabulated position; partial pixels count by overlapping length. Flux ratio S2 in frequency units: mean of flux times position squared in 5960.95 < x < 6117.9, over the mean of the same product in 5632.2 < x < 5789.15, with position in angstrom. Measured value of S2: 1.15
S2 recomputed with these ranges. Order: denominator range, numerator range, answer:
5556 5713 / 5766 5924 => 1.10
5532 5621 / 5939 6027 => 1.20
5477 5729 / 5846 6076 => 1.16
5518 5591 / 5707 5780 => 1.10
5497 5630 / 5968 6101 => 1.25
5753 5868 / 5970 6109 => 1.08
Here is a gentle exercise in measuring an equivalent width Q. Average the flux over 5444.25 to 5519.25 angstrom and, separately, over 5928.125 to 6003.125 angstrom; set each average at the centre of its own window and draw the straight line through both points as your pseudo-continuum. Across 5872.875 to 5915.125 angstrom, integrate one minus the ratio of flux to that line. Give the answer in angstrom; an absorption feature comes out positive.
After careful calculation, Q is 4.1 angstrom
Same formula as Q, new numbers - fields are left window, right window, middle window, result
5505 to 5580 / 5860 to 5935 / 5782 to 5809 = -1.8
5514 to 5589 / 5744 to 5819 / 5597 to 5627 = 1.1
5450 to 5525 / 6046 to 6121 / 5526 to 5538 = -0.3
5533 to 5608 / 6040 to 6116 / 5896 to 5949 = 1.7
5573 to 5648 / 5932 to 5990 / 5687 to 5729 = -0.5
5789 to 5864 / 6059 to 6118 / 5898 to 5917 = 1.4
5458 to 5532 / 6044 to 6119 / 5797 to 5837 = -2.3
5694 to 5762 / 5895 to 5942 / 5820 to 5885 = -2.2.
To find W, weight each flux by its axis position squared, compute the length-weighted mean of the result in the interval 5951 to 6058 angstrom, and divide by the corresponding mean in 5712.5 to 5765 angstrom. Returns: 1.10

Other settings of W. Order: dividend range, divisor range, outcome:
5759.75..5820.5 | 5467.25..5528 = 1.19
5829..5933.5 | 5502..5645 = 1.12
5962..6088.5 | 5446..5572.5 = 1.27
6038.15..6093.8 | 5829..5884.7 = 1.10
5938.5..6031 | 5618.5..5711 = 1.16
